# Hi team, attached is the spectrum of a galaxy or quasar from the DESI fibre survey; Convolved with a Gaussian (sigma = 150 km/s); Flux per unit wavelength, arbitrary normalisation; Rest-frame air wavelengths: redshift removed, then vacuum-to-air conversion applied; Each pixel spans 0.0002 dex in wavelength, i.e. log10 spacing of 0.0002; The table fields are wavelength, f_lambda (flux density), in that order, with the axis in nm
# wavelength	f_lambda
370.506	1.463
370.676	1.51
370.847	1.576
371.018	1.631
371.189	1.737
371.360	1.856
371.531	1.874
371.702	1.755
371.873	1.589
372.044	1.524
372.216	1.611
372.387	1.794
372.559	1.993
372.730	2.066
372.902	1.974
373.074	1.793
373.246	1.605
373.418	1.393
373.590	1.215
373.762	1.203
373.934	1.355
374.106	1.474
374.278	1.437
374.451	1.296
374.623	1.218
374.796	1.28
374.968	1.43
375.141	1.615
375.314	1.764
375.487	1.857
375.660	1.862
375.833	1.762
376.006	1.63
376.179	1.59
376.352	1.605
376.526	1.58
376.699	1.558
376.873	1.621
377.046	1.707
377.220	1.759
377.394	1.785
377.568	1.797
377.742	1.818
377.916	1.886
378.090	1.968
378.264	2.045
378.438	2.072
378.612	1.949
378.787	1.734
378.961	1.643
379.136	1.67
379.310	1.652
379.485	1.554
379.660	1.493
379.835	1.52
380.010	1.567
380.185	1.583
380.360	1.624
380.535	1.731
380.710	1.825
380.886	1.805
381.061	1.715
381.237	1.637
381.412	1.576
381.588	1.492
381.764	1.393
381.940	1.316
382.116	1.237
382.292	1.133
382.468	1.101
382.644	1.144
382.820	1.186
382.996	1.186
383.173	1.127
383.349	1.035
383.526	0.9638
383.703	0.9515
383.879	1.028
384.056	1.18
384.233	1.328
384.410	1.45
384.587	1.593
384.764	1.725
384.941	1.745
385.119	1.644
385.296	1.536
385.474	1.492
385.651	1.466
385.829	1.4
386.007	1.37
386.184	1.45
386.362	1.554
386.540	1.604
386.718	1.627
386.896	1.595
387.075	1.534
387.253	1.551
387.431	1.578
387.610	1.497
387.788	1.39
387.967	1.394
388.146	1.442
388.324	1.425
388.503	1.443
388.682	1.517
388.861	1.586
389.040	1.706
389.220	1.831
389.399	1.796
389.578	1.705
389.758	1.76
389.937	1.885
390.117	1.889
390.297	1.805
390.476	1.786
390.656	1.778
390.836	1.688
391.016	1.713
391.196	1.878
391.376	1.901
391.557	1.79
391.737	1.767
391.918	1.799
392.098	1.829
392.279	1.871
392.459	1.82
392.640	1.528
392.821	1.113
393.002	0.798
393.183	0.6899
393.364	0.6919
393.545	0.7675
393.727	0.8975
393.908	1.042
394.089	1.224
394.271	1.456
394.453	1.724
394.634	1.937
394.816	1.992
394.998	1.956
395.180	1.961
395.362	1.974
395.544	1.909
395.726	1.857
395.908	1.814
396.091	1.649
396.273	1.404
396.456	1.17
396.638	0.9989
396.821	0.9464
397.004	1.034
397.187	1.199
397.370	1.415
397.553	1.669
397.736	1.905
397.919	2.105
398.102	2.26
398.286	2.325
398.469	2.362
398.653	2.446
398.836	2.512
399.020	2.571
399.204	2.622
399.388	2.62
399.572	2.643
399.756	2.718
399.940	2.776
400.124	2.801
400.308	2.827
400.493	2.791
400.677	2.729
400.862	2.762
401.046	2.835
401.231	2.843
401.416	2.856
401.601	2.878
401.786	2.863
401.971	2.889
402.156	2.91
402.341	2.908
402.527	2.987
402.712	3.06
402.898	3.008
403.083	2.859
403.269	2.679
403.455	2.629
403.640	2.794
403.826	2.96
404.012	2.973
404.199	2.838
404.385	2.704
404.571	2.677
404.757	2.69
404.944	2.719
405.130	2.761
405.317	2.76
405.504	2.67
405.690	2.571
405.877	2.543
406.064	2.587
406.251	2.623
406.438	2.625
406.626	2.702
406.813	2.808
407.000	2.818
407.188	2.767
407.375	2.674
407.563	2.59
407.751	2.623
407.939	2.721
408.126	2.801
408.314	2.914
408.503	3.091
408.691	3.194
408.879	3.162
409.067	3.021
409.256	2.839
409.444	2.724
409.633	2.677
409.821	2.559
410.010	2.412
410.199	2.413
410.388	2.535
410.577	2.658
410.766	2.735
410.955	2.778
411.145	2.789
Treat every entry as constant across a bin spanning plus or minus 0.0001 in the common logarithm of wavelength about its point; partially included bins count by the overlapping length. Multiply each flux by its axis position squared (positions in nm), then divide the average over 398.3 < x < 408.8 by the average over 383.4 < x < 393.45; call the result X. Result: 1.94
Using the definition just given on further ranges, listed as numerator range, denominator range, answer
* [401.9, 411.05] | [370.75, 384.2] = 2.05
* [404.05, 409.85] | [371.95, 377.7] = 2.02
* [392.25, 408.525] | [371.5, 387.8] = 1.64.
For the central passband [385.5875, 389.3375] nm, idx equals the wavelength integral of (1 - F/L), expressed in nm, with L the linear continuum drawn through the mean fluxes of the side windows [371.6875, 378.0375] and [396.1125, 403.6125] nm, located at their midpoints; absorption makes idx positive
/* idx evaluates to 0.91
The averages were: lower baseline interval 1.63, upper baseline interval 2.39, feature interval 1.52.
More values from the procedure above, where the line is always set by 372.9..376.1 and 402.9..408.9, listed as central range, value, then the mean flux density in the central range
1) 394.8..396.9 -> 0.654 nm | 1.63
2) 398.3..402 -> -0.243 nm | 2.71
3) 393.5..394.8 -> 0.538 nm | 1.35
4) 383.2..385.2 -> 0.615 nm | 1.32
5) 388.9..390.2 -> 0.204 nm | 1.79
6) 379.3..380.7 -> 0.114 nm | 1.6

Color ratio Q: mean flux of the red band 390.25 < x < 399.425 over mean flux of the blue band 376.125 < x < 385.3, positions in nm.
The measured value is 1.09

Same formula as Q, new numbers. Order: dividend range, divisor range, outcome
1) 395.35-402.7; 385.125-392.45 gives 1.39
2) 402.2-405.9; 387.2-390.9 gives 1.70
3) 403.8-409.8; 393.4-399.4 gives 1.60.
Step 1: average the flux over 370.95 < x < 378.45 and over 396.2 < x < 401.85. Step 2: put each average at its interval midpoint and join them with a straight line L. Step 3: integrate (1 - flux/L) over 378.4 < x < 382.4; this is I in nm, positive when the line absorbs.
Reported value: 0.45 nm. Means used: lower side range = 1.66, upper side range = 2.26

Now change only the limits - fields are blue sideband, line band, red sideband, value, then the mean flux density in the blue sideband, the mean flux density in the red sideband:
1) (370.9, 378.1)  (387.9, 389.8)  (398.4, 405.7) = 0.538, 1.65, 2.77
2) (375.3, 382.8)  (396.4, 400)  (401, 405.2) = 0.817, 1.64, 2.84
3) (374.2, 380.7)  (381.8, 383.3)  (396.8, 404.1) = 0.548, 1.67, 2.54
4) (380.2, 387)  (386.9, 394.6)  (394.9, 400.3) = 0.781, 1.42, 2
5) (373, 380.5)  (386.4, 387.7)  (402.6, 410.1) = 0.293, 1.63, 2.77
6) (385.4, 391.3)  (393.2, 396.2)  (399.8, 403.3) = 0.938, 1.61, 2.86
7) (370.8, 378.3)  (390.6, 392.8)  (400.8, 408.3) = 0.513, 1.65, 2.78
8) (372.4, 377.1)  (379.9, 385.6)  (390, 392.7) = 0.942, 1.59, 1.79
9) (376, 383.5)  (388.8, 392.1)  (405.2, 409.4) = 0.417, 1.58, 2.78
